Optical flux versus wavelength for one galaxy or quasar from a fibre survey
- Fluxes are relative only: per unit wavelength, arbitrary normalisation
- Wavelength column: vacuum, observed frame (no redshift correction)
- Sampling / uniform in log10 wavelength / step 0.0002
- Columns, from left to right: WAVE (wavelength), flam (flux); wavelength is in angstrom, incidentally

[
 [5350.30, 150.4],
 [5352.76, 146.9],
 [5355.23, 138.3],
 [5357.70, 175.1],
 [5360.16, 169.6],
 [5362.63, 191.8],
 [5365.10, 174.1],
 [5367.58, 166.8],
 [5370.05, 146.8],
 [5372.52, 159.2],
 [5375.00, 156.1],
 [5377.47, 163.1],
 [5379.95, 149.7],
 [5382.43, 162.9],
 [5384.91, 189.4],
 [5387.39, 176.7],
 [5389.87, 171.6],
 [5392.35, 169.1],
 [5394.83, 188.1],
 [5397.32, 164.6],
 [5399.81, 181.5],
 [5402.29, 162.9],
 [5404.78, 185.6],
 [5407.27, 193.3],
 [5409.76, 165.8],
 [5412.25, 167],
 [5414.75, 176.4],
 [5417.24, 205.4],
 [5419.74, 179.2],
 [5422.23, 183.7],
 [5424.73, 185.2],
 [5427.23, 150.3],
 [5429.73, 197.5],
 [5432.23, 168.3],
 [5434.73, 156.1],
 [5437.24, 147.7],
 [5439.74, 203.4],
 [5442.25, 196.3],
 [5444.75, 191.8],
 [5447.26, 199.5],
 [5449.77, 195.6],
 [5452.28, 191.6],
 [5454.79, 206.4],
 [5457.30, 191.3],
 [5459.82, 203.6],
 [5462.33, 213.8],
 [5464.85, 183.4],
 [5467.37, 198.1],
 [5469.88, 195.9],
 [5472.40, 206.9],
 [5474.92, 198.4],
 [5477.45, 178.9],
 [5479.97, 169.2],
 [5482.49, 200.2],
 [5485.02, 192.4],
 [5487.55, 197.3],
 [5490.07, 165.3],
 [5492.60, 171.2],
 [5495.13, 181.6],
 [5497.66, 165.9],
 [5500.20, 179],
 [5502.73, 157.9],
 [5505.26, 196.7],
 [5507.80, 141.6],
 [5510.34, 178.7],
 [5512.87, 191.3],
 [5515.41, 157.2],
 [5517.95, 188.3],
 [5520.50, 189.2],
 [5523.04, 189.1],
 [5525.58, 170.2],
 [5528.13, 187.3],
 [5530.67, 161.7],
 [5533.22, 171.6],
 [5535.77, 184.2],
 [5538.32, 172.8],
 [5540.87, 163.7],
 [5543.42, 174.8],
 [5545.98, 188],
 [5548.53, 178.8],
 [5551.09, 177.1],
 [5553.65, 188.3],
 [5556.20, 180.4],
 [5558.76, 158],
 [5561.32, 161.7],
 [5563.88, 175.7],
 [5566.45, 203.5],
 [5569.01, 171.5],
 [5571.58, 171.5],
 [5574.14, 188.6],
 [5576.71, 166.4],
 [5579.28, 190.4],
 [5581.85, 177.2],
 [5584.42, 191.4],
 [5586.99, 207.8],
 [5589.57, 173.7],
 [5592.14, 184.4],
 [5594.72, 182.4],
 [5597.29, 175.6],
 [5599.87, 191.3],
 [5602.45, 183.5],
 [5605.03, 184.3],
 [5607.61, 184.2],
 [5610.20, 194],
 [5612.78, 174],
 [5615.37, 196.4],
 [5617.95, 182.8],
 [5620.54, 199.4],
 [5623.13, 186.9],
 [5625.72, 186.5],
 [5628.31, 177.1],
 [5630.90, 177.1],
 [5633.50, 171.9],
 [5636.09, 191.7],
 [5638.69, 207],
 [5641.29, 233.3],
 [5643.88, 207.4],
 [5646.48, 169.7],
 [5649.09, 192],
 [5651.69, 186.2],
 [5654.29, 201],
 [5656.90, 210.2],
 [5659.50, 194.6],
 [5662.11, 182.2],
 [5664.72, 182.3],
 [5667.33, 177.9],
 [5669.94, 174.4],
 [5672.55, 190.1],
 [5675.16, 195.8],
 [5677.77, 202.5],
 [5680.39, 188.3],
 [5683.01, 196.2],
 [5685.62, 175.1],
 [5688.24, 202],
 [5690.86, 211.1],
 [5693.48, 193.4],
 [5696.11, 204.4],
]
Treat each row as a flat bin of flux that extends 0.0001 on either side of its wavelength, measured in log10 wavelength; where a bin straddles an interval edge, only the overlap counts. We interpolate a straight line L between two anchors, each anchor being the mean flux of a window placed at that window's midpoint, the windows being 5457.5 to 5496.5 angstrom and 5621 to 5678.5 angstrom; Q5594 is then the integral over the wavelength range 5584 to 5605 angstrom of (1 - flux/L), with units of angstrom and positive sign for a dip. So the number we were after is 0.5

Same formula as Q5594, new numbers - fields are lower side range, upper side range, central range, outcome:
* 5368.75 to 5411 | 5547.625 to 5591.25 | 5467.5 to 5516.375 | -1.4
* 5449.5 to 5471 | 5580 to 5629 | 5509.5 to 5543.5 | 2.7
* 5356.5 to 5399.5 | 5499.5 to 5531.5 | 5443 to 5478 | -4.8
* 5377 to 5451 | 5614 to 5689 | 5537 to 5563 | 1.5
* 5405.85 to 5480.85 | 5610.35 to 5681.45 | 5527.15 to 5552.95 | 1.7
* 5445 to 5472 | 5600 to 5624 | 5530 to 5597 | 4.2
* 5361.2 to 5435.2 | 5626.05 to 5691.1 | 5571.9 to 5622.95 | 0.5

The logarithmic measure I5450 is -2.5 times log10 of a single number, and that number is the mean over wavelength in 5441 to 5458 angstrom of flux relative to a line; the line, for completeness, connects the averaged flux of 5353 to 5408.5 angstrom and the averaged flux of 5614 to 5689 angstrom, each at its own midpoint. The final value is -0.13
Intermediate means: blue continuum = 169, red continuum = 191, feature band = 196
